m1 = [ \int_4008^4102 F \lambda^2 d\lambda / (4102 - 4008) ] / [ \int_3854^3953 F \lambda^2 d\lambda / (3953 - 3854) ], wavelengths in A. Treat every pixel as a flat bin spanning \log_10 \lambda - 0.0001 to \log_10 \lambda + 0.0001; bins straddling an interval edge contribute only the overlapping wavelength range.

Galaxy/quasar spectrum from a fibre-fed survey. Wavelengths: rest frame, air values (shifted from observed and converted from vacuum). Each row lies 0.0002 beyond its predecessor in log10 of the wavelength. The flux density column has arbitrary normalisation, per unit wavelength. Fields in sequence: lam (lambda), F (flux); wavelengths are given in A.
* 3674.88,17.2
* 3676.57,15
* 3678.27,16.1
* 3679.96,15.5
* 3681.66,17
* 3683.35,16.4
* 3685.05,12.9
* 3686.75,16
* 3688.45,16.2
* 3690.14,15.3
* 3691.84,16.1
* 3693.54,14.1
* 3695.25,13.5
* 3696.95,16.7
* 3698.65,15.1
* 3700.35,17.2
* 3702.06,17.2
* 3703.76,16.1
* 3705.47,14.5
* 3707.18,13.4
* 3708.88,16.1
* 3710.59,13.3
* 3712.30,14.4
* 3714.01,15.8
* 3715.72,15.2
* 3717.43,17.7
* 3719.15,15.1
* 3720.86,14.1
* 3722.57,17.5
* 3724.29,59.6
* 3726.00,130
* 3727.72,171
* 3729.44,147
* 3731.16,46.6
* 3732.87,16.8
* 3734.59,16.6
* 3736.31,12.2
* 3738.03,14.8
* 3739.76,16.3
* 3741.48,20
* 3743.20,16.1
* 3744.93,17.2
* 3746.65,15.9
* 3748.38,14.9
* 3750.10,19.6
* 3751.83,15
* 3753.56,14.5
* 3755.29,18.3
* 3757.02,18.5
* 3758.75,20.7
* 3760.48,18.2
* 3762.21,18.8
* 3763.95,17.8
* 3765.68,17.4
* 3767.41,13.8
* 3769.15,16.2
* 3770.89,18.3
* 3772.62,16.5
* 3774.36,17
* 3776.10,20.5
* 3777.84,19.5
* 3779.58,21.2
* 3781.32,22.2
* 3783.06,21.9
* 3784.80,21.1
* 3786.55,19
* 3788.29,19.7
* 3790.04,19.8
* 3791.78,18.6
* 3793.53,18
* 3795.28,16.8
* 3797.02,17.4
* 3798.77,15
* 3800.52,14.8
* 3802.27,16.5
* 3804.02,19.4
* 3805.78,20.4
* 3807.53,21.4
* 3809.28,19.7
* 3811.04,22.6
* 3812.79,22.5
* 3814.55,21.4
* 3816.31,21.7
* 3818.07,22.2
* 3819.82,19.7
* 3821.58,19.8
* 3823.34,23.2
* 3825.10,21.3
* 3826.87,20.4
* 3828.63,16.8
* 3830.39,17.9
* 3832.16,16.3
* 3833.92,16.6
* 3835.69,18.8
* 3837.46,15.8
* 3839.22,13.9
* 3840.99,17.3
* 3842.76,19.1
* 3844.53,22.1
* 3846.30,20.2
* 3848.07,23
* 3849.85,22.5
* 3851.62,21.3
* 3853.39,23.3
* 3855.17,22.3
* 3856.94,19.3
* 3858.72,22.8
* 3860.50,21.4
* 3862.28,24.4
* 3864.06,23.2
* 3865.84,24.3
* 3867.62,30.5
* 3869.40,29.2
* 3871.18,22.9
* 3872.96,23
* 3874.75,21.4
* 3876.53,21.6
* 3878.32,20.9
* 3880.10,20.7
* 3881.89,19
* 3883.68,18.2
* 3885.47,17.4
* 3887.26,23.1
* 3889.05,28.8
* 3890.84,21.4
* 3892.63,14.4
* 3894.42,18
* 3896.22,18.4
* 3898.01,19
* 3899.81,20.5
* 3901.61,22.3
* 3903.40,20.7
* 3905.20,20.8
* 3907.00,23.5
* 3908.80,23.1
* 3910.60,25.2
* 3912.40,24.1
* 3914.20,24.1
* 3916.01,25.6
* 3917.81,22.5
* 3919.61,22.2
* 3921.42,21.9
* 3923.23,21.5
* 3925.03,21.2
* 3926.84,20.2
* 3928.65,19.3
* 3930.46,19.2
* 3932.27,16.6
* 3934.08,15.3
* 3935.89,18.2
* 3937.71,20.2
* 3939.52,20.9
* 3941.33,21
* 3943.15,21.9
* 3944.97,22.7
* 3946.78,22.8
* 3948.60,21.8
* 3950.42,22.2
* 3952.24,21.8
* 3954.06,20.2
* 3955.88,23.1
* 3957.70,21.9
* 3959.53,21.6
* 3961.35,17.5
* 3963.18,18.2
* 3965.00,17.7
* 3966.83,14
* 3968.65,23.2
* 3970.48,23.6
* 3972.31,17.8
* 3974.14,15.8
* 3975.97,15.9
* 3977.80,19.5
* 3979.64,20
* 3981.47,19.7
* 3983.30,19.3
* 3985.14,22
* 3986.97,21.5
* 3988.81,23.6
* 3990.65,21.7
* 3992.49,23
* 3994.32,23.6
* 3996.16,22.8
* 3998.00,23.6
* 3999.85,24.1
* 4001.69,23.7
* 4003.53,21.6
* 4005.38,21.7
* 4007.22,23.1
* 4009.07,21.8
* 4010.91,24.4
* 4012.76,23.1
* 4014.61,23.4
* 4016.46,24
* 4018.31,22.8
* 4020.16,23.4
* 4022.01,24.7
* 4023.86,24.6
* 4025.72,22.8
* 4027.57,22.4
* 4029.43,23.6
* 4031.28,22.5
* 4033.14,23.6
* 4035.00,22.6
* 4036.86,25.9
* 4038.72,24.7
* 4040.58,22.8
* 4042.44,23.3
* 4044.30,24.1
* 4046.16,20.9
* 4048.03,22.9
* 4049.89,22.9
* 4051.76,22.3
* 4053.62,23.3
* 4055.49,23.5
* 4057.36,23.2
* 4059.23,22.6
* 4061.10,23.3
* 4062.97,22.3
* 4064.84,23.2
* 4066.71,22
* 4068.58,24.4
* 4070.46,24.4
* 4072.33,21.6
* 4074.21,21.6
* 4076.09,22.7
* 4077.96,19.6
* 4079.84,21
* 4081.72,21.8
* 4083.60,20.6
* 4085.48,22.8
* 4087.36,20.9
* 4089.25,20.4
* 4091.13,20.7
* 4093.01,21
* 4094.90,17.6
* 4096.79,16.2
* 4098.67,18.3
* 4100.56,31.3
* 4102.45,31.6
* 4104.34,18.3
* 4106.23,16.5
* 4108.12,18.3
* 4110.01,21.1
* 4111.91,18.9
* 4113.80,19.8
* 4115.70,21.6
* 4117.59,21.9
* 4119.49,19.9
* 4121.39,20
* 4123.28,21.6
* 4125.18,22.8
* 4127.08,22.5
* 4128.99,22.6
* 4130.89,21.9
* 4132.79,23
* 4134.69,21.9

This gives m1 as 1.1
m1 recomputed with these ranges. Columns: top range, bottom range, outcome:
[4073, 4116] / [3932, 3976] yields 1.13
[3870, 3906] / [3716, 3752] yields 0.58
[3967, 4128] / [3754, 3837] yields 1.32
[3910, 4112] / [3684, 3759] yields 0.94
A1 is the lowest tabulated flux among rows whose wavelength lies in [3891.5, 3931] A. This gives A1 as 14.4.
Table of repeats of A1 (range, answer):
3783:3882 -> 13.9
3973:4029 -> 15.8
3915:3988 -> 14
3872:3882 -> 19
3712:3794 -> 12.2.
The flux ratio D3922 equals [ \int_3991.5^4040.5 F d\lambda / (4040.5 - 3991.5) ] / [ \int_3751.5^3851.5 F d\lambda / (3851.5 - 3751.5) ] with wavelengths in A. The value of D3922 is 1.2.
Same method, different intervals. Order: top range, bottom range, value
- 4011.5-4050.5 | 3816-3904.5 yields 1.12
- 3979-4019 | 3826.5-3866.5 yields 1.12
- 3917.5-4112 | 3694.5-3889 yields 0.94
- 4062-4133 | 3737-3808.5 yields 1.19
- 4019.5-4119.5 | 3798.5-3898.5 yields 1.08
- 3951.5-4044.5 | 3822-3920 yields 1.03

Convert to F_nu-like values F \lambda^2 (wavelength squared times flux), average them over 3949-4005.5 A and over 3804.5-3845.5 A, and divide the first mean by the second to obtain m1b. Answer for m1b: 1.2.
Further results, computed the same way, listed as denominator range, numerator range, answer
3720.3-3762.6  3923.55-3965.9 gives 0.63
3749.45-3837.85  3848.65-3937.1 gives 1.21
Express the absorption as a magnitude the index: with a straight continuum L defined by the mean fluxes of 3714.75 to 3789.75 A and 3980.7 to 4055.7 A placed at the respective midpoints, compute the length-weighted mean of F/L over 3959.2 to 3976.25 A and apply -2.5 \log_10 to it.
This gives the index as 0.28 mag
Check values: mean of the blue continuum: 28.2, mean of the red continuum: 23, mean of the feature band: 18.5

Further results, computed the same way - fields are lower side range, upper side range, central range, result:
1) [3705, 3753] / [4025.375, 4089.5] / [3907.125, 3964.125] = 0.24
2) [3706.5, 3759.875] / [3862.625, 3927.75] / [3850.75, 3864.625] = 0.09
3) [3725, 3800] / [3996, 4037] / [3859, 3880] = 0.09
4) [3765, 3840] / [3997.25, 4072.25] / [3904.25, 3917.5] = -0.14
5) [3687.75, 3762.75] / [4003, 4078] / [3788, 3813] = 0.36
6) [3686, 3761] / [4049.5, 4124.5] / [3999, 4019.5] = -0.02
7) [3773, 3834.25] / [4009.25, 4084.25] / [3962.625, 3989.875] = 0.13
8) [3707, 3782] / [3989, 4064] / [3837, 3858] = 0.28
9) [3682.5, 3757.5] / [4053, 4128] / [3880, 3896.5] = 0.22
